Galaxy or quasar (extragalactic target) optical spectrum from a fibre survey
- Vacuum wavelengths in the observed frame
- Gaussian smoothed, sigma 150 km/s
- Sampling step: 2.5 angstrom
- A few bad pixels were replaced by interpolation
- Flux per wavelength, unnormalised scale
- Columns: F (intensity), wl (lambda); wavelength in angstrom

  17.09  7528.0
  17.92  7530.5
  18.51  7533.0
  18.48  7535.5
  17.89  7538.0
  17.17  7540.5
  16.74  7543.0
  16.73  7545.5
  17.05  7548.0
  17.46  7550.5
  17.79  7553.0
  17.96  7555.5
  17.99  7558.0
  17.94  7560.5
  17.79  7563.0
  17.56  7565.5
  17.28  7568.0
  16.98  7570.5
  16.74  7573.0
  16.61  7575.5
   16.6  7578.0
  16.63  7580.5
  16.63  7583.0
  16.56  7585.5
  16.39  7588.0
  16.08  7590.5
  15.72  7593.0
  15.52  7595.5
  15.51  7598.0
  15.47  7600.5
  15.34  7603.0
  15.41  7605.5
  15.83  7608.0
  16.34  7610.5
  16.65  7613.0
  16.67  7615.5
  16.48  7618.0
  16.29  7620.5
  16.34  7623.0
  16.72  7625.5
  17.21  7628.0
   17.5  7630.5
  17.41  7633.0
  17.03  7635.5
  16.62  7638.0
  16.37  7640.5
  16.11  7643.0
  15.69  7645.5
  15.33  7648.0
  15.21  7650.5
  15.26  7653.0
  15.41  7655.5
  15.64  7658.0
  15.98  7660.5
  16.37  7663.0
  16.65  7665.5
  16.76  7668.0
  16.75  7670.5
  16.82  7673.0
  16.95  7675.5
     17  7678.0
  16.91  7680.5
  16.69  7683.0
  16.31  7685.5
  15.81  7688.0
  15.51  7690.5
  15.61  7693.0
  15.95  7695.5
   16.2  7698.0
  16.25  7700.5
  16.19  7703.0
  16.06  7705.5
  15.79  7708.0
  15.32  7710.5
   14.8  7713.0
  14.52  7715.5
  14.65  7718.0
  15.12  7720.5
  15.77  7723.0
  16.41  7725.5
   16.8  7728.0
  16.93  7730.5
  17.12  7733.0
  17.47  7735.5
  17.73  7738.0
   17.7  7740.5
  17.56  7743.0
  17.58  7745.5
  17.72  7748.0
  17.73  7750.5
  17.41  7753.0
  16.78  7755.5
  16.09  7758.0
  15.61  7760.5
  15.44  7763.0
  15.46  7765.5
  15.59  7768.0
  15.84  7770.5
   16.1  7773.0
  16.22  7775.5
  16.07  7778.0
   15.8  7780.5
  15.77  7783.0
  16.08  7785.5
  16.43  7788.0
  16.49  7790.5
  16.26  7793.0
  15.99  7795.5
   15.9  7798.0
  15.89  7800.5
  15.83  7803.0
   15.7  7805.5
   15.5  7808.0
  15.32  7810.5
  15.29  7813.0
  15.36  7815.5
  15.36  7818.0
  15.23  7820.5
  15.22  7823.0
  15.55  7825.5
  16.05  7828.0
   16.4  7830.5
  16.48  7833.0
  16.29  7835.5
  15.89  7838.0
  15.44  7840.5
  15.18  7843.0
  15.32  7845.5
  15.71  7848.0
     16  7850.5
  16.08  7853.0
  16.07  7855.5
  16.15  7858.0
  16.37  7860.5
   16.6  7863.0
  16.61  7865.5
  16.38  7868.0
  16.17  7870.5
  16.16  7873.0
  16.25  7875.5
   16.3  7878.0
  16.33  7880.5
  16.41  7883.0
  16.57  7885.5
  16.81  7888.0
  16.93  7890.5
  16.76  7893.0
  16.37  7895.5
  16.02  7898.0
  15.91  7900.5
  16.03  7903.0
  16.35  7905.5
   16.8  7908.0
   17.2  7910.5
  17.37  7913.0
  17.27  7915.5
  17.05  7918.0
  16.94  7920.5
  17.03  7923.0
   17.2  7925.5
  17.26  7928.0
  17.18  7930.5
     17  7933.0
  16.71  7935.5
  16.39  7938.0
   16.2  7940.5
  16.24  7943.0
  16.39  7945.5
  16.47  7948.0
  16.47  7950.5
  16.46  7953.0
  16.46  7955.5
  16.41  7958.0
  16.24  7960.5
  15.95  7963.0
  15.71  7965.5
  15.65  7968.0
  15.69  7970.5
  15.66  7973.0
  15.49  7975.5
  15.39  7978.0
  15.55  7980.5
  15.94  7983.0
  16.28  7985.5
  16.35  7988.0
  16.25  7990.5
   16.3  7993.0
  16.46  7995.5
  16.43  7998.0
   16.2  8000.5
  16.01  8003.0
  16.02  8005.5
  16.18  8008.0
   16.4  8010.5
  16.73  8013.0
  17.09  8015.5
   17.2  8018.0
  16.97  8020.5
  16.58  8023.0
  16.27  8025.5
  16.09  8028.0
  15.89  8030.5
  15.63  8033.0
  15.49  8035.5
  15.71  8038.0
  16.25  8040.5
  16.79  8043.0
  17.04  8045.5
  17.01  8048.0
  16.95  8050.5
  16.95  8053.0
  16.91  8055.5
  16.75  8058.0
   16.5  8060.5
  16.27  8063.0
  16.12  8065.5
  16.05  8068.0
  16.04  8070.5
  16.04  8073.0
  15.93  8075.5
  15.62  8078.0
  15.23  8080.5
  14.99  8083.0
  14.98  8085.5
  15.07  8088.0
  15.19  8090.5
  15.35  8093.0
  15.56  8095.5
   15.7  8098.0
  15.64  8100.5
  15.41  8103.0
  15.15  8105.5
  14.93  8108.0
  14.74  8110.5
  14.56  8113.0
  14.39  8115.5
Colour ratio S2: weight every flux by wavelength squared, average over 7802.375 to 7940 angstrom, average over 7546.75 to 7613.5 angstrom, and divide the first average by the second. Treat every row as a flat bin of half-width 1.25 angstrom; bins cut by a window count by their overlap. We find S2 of 1.05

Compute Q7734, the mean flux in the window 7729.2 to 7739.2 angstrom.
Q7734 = 17.3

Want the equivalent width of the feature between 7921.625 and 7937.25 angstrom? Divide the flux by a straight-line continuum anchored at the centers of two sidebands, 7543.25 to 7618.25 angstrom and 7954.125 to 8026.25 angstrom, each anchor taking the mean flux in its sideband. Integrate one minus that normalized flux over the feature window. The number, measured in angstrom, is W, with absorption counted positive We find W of -0.7 angstrom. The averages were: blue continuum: 16.7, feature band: 17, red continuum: 16.2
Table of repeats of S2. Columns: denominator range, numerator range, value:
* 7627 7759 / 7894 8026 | 1.07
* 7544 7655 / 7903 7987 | 1.08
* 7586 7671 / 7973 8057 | 1.11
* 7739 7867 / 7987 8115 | 1.06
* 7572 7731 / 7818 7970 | 1.08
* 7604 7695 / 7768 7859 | 1.01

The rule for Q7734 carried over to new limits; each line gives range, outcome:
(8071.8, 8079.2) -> 15.9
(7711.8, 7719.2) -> 14.7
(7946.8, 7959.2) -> 16.5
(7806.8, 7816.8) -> 15.4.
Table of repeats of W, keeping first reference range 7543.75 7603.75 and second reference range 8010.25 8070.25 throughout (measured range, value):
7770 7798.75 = 1.0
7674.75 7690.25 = 0.2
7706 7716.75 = 1.0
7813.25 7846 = 1.9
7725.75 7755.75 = -1.3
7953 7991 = 1.3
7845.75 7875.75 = 0.7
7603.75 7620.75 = 0.5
